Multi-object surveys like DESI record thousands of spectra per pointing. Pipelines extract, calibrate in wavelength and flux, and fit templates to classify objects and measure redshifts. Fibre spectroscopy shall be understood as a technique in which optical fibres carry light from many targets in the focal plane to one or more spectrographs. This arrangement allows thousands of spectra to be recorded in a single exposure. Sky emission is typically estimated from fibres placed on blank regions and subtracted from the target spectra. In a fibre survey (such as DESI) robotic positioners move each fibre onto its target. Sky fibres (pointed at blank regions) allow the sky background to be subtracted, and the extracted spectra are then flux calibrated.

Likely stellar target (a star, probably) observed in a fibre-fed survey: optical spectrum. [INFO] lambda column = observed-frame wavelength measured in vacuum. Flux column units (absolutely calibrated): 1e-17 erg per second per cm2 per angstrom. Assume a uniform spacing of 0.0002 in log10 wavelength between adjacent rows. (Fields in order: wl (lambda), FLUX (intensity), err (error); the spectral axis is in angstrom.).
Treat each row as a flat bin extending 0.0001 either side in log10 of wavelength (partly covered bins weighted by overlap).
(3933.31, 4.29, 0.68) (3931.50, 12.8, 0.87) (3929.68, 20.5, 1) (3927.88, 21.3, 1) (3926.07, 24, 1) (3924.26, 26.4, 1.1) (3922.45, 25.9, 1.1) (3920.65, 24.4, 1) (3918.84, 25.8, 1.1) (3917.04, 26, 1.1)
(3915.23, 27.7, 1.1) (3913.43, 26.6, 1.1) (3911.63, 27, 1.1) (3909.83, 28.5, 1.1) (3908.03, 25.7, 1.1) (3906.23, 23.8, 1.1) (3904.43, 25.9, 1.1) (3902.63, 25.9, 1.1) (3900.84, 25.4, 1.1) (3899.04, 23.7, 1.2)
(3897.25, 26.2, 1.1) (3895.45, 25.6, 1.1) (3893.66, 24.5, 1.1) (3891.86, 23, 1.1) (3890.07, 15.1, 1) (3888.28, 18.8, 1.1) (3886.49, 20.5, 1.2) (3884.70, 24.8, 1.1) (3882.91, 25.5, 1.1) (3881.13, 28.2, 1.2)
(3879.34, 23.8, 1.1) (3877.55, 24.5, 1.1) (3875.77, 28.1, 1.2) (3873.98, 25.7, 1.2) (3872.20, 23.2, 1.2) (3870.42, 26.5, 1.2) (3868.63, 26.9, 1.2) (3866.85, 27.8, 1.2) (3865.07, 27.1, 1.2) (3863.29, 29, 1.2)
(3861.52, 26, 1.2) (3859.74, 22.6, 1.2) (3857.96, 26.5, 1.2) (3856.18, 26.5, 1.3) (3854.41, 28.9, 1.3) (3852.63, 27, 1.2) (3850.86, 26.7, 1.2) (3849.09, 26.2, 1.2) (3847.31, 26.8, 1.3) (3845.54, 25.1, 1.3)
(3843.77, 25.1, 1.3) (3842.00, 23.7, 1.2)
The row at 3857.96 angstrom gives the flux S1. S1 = 26.5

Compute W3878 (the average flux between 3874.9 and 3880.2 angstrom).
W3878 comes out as 25.5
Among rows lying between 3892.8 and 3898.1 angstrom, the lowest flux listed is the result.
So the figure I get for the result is 24.5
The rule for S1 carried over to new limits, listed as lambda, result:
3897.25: 26.2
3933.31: 4.29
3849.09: 26.2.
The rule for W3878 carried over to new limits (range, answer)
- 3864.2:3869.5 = 27.3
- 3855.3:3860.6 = 25.2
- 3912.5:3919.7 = 26.5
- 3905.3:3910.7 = 26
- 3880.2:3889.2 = 23.5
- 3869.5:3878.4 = 25.6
